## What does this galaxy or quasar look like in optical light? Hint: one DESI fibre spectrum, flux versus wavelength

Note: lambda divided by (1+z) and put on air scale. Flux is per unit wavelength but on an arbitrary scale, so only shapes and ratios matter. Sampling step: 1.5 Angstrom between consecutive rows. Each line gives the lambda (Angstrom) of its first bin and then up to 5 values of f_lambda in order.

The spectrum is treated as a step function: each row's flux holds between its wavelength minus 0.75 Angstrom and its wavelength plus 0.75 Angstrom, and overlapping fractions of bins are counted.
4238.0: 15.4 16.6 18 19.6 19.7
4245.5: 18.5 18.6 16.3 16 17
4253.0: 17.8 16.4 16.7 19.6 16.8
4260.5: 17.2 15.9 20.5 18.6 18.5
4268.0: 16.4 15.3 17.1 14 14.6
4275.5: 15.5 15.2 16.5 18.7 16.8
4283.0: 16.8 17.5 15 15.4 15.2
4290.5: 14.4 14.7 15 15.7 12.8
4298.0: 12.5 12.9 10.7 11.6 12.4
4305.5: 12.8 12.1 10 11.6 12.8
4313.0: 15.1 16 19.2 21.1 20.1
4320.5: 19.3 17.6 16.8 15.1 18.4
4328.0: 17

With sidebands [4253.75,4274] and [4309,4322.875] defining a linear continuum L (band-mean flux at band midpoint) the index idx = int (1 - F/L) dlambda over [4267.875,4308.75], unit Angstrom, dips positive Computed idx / 5.7 Angstrom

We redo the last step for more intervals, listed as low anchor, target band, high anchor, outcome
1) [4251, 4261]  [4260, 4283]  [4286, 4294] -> -0.6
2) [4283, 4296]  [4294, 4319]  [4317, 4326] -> 4.5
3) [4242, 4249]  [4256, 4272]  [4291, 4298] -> -0.5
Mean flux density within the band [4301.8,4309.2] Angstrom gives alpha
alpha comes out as 11.8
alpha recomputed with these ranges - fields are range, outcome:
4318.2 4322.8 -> 19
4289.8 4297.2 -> 14.5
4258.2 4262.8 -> 16.7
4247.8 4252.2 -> 16.4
